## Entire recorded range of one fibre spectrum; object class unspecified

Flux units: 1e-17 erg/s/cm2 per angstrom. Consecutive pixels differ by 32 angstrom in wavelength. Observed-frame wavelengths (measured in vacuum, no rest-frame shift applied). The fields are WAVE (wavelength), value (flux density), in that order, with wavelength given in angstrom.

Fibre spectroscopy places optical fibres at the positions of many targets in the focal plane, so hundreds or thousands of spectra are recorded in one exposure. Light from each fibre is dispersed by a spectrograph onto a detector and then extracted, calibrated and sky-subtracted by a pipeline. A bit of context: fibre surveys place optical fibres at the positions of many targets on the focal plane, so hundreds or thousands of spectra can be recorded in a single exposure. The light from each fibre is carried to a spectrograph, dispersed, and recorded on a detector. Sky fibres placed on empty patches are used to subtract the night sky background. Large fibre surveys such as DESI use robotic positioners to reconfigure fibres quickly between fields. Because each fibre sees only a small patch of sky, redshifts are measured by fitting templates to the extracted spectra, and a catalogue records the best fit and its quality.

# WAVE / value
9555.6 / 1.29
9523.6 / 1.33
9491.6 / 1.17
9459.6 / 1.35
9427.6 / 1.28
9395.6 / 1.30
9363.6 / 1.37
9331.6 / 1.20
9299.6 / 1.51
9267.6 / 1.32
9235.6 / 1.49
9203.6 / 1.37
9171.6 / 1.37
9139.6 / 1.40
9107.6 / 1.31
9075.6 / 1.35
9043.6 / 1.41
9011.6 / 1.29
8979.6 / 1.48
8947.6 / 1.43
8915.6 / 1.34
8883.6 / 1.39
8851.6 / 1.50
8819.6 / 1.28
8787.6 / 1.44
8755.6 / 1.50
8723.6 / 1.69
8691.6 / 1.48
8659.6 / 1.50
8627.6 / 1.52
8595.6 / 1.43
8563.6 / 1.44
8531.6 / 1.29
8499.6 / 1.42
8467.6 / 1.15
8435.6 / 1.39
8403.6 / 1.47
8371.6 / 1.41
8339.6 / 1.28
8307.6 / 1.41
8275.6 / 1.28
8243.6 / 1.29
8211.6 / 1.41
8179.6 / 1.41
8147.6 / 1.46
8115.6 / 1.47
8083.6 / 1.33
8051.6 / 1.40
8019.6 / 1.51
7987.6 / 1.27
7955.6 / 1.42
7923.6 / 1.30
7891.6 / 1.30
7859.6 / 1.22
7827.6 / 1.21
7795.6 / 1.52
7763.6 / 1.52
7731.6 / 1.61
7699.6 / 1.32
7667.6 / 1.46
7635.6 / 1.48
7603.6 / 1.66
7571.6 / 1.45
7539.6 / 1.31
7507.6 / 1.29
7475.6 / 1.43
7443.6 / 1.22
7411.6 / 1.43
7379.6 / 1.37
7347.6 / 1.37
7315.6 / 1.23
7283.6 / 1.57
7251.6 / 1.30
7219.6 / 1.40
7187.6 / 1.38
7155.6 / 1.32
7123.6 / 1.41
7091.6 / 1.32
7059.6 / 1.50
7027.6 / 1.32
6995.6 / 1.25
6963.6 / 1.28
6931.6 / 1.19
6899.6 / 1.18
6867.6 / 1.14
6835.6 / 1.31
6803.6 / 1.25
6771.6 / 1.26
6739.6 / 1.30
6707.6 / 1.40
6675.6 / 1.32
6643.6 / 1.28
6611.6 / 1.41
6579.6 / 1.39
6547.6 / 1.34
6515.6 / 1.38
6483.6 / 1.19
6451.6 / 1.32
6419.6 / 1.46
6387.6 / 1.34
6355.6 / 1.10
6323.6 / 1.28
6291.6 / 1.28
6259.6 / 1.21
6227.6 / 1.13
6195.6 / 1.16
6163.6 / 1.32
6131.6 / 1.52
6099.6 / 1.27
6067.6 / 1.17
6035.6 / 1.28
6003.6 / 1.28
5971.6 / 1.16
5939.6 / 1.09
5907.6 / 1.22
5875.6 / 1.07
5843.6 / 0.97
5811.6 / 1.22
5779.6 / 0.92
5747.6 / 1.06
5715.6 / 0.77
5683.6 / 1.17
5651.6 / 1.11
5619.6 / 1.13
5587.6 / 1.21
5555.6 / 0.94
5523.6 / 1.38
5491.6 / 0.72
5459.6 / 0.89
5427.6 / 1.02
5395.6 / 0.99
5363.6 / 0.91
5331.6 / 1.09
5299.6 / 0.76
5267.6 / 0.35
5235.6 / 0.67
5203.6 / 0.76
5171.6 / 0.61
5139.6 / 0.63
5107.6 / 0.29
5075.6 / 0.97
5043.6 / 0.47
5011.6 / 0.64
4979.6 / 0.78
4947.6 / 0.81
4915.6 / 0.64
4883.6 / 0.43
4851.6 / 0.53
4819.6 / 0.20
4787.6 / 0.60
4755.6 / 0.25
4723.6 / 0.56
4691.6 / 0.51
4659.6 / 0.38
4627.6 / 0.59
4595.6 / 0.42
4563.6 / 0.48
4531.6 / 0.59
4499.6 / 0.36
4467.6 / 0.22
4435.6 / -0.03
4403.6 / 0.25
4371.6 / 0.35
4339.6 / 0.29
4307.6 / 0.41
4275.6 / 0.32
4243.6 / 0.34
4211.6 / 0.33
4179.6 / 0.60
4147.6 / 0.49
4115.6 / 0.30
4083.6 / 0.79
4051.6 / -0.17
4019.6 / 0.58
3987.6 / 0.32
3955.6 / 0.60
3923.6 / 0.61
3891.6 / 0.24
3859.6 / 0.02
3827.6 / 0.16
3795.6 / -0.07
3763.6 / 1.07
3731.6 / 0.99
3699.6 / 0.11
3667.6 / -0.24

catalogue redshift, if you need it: 0.330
